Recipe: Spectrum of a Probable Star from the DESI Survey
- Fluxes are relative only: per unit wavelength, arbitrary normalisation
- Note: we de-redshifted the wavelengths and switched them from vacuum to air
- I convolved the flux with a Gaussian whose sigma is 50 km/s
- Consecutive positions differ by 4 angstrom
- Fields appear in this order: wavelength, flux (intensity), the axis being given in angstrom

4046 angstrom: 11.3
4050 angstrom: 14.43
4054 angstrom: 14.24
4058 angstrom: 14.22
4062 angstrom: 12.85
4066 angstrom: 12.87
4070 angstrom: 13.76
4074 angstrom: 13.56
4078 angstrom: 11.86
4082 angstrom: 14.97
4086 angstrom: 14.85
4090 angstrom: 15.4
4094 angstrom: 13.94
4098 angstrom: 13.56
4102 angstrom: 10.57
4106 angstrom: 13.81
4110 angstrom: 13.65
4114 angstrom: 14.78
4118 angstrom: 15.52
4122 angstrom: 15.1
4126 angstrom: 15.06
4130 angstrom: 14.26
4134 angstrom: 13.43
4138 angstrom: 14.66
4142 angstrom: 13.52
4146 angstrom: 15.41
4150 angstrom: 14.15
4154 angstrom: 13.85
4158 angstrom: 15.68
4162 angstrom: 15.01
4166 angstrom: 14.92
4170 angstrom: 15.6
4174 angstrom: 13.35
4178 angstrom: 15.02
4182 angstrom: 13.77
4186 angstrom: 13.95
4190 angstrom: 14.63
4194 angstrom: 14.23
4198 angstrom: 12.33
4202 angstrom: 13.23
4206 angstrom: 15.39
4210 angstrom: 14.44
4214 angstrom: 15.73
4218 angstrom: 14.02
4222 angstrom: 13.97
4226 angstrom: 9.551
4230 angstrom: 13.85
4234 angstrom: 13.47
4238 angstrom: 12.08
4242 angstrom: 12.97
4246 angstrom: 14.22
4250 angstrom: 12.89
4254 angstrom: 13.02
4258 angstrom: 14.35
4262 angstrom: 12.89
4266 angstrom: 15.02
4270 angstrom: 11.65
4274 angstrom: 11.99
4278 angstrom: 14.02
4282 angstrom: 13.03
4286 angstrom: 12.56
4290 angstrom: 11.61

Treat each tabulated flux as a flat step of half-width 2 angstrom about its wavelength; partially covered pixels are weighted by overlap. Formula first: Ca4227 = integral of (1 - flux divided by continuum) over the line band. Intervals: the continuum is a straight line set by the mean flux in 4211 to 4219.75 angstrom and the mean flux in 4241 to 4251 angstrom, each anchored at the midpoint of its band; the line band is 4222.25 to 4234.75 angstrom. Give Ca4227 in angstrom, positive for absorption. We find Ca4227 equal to 1.6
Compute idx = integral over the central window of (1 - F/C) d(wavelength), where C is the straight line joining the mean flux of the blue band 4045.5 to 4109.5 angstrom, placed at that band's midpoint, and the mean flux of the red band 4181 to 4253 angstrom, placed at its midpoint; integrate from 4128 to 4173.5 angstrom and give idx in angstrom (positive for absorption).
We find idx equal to -3.3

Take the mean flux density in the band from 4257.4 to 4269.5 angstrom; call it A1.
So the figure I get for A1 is 13.8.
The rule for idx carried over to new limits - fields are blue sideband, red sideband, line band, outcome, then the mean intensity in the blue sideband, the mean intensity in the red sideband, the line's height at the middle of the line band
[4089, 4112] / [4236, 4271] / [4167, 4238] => -2.96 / 13.4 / 13.3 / 13.3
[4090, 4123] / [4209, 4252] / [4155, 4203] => -2.57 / 13.9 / 13.4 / 13.6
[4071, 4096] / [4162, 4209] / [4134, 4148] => -0.19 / 14.1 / 14.3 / 14.2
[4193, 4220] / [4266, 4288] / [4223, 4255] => 1.85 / 14.2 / 12.9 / 13.6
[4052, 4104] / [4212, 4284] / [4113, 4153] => -3.21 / 13.6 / 13.3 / 13.5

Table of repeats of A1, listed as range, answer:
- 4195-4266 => 13.5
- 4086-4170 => 14.4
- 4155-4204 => 14.3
